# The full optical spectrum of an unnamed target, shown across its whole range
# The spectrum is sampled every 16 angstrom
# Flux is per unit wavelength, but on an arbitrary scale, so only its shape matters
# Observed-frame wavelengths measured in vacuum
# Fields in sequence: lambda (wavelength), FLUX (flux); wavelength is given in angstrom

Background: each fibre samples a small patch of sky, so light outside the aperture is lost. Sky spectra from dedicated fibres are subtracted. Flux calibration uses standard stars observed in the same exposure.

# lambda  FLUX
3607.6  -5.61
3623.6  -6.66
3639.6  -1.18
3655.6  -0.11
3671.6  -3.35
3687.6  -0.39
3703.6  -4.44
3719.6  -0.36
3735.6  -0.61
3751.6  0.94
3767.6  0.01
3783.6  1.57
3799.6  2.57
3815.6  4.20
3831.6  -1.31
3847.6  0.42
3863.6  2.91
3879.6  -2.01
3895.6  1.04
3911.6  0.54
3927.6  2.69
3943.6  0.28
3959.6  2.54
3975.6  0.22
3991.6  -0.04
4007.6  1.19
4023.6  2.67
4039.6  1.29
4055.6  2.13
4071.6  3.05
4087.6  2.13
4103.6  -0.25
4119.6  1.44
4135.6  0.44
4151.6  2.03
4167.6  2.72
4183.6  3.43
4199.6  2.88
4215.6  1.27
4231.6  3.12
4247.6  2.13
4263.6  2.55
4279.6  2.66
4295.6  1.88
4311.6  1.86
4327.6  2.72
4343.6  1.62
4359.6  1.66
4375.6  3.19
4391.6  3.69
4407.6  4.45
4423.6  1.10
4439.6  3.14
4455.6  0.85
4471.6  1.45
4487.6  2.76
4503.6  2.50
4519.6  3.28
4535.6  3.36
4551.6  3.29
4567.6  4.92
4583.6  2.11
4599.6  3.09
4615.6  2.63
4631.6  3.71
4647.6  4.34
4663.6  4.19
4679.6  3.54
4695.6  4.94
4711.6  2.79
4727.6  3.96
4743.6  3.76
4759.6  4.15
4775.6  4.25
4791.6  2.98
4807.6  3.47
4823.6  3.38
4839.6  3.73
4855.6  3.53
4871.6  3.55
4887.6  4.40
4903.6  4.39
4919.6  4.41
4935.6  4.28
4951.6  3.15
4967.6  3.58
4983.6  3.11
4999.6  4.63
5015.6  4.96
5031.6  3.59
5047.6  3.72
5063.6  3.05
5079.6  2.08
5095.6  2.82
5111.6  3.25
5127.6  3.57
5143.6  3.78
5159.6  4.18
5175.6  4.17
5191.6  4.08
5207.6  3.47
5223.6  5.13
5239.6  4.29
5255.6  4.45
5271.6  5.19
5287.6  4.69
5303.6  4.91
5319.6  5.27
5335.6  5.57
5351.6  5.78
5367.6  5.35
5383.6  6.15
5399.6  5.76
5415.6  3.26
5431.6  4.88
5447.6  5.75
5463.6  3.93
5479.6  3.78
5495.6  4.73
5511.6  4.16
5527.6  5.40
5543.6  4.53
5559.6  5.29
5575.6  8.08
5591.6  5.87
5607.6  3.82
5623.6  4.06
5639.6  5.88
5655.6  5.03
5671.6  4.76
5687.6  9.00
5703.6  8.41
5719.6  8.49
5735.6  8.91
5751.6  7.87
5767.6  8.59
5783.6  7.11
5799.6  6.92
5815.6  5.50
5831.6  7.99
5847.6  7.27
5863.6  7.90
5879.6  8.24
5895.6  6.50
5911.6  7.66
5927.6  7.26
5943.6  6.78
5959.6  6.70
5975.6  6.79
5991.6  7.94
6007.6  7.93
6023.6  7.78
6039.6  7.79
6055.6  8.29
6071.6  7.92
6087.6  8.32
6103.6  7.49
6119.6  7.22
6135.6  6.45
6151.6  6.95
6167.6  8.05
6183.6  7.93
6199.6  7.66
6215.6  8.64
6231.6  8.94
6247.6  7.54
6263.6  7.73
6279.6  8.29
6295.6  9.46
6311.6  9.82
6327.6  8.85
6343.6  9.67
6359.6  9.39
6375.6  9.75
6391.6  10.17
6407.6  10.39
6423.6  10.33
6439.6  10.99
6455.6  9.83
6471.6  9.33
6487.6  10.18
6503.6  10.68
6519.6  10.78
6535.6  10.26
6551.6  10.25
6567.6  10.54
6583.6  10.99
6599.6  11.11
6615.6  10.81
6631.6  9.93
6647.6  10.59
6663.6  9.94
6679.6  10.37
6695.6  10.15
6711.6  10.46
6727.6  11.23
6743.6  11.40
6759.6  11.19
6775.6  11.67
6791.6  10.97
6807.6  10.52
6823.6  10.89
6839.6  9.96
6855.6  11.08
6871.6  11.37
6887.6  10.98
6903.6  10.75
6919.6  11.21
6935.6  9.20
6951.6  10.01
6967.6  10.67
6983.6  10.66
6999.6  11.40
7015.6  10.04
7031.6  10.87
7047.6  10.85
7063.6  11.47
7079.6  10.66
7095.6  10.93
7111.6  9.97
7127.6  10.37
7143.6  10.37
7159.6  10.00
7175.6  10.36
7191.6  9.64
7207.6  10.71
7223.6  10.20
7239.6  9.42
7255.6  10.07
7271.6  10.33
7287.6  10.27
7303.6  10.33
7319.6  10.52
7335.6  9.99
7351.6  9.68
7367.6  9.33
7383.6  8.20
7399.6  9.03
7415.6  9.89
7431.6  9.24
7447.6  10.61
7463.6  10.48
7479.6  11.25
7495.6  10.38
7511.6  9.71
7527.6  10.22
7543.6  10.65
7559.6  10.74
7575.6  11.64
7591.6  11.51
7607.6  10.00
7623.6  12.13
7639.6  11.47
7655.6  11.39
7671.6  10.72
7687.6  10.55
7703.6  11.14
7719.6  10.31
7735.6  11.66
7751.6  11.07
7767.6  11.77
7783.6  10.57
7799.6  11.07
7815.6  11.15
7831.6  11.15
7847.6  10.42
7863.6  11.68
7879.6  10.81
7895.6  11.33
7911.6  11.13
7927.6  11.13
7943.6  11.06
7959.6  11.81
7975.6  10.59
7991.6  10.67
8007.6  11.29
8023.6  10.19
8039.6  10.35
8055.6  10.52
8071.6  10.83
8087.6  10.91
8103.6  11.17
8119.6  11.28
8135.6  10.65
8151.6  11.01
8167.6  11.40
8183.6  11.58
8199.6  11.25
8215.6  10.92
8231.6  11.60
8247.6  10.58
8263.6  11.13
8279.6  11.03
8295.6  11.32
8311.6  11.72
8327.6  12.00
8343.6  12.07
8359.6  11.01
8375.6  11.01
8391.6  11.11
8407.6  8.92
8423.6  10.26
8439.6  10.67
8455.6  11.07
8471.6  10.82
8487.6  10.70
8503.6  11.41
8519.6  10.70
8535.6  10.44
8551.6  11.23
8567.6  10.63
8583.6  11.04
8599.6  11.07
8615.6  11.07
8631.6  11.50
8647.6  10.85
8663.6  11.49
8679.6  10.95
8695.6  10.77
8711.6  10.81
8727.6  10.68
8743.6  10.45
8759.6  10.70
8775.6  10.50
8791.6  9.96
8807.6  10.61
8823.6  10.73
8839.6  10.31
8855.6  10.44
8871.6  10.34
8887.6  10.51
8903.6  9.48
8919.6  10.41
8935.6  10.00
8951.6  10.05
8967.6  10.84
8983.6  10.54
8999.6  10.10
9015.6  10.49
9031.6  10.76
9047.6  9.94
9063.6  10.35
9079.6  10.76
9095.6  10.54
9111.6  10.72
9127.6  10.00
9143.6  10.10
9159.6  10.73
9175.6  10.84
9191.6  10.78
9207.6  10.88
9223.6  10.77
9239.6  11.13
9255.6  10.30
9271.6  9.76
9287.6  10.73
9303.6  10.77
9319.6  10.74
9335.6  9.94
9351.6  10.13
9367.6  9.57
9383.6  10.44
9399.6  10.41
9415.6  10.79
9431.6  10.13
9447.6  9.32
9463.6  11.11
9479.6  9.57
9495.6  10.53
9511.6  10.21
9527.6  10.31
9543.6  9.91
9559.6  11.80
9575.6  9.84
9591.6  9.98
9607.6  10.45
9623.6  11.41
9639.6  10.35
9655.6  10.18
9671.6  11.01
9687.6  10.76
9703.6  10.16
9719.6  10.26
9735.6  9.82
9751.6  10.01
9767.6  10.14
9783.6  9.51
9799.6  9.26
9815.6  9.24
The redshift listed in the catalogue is 0.427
